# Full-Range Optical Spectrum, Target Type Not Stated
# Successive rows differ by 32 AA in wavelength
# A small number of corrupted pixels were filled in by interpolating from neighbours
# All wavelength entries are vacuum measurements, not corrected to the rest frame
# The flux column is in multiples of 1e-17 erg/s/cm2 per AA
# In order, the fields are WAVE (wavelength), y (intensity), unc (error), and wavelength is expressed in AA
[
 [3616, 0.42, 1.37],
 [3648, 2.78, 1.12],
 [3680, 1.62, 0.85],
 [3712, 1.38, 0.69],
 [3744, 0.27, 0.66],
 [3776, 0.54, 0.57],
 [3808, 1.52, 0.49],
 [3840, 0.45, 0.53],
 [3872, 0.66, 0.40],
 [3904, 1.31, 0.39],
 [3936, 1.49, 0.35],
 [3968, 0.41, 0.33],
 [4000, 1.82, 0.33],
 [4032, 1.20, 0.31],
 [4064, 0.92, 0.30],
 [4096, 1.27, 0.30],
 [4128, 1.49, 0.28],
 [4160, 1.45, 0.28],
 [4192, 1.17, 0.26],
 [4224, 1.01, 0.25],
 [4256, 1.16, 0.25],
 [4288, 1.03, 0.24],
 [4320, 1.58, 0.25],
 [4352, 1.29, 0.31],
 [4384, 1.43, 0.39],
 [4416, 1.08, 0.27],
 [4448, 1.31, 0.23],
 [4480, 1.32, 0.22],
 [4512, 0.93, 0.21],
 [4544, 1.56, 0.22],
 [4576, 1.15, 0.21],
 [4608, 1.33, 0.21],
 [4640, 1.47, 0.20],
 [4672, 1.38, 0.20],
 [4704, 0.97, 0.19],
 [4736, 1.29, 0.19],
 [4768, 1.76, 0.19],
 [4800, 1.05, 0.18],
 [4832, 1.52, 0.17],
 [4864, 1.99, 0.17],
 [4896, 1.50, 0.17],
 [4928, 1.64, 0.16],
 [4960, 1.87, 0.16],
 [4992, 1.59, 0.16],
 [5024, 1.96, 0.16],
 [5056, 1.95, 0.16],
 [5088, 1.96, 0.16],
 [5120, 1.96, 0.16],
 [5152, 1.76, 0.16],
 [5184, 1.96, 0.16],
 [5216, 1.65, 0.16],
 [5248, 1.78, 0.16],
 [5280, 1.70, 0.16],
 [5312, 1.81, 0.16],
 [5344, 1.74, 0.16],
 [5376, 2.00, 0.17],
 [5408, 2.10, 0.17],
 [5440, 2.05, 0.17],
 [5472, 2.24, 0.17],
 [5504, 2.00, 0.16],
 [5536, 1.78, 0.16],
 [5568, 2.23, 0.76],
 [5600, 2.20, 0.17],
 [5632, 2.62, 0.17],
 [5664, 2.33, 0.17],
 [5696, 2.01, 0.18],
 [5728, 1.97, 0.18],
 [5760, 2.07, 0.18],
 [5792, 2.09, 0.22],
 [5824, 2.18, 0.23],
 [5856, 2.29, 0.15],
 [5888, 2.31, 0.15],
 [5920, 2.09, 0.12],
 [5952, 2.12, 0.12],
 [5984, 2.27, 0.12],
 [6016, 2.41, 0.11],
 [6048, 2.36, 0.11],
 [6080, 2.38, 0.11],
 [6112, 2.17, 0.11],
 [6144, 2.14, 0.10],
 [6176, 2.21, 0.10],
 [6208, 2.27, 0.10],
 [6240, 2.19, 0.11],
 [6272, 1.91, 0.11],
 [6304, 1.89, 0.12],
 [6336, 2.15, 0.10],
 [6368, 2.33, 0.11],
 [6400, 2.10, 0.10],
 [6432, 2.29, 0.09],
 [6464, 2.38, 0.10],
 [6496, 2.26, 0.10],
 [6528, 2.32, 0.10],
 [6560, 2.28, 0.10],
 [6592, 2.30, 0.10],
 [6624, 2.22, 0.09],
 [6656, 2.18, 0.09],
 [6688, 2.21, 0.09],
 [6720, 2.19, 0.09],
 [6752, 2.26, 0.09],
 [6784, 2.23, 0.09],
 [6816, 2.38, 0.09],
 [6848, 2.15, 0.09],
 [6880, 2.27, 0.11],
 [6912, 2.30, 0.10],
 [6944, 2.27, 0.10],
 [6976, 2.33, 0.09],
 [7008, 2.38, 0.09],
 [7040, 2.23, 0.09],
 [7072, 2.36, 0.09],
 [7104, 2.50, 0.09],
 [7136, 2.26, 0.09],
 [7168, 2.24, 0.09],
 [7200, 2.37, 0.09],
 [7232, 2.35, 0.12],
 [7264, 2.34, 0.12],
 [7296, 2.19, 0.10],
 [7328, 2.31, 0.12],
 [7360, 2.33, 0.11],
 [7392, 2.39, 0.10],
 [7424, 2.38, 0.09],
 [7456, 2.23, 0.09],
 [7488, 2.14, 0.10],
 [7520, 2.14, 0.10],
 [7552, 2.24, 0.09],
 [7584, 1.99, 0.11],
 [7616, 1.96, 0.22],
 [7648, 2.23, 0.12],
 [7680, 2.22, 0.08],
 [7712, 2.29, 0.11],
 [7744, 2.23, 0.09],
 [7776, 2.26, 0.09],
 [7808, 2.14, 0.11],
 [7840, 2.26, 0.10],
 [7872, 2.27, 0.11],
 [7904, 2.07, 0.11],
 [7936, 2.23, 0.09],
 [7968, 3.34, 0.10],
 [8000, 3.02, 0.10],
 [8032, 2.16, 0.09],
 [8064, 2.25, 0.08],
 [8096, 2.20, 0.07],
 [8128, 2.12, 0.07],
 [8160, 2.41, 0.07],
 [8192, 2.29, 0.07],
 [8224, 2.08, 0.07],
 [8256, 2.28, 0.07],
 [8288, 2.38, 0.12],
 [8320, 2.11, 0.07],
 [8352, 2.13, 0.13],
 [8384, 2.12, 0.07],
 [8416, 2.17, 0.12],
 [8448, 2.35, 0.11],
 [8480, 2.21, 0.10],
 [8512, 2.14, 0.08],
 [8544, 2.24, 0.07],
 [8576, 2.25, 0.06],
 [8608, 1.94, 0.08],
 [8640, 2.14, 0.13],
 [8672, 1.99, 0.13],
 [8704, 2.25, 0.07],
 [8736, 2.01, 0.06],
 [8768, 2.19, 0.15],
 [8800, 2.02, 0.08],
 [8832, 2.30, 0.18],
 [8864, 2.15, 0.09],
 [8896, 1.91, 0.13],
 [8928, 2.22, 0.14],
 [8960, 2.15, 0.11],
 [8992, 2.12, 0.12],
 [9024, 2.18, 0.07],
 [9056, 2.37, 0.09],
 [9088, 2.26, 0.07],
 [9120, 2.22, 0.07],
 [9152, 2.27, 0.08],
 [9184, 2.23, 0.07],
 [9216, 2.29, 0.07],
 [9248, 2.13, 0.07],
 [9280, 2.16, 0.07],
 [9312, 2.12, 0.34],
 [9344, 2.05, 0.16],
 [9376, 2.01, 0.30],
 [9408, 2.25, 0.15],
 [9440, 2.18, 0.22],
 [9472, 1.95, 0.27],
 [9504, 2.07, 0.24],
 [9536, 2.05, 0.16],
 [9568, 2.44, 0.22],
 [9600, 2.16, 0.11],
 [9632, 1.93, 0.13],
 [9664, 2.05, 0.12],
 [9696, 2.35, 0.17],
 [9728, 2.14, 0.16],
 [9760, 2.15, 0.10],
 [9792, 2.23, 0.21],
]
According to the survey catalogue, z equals 0.22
